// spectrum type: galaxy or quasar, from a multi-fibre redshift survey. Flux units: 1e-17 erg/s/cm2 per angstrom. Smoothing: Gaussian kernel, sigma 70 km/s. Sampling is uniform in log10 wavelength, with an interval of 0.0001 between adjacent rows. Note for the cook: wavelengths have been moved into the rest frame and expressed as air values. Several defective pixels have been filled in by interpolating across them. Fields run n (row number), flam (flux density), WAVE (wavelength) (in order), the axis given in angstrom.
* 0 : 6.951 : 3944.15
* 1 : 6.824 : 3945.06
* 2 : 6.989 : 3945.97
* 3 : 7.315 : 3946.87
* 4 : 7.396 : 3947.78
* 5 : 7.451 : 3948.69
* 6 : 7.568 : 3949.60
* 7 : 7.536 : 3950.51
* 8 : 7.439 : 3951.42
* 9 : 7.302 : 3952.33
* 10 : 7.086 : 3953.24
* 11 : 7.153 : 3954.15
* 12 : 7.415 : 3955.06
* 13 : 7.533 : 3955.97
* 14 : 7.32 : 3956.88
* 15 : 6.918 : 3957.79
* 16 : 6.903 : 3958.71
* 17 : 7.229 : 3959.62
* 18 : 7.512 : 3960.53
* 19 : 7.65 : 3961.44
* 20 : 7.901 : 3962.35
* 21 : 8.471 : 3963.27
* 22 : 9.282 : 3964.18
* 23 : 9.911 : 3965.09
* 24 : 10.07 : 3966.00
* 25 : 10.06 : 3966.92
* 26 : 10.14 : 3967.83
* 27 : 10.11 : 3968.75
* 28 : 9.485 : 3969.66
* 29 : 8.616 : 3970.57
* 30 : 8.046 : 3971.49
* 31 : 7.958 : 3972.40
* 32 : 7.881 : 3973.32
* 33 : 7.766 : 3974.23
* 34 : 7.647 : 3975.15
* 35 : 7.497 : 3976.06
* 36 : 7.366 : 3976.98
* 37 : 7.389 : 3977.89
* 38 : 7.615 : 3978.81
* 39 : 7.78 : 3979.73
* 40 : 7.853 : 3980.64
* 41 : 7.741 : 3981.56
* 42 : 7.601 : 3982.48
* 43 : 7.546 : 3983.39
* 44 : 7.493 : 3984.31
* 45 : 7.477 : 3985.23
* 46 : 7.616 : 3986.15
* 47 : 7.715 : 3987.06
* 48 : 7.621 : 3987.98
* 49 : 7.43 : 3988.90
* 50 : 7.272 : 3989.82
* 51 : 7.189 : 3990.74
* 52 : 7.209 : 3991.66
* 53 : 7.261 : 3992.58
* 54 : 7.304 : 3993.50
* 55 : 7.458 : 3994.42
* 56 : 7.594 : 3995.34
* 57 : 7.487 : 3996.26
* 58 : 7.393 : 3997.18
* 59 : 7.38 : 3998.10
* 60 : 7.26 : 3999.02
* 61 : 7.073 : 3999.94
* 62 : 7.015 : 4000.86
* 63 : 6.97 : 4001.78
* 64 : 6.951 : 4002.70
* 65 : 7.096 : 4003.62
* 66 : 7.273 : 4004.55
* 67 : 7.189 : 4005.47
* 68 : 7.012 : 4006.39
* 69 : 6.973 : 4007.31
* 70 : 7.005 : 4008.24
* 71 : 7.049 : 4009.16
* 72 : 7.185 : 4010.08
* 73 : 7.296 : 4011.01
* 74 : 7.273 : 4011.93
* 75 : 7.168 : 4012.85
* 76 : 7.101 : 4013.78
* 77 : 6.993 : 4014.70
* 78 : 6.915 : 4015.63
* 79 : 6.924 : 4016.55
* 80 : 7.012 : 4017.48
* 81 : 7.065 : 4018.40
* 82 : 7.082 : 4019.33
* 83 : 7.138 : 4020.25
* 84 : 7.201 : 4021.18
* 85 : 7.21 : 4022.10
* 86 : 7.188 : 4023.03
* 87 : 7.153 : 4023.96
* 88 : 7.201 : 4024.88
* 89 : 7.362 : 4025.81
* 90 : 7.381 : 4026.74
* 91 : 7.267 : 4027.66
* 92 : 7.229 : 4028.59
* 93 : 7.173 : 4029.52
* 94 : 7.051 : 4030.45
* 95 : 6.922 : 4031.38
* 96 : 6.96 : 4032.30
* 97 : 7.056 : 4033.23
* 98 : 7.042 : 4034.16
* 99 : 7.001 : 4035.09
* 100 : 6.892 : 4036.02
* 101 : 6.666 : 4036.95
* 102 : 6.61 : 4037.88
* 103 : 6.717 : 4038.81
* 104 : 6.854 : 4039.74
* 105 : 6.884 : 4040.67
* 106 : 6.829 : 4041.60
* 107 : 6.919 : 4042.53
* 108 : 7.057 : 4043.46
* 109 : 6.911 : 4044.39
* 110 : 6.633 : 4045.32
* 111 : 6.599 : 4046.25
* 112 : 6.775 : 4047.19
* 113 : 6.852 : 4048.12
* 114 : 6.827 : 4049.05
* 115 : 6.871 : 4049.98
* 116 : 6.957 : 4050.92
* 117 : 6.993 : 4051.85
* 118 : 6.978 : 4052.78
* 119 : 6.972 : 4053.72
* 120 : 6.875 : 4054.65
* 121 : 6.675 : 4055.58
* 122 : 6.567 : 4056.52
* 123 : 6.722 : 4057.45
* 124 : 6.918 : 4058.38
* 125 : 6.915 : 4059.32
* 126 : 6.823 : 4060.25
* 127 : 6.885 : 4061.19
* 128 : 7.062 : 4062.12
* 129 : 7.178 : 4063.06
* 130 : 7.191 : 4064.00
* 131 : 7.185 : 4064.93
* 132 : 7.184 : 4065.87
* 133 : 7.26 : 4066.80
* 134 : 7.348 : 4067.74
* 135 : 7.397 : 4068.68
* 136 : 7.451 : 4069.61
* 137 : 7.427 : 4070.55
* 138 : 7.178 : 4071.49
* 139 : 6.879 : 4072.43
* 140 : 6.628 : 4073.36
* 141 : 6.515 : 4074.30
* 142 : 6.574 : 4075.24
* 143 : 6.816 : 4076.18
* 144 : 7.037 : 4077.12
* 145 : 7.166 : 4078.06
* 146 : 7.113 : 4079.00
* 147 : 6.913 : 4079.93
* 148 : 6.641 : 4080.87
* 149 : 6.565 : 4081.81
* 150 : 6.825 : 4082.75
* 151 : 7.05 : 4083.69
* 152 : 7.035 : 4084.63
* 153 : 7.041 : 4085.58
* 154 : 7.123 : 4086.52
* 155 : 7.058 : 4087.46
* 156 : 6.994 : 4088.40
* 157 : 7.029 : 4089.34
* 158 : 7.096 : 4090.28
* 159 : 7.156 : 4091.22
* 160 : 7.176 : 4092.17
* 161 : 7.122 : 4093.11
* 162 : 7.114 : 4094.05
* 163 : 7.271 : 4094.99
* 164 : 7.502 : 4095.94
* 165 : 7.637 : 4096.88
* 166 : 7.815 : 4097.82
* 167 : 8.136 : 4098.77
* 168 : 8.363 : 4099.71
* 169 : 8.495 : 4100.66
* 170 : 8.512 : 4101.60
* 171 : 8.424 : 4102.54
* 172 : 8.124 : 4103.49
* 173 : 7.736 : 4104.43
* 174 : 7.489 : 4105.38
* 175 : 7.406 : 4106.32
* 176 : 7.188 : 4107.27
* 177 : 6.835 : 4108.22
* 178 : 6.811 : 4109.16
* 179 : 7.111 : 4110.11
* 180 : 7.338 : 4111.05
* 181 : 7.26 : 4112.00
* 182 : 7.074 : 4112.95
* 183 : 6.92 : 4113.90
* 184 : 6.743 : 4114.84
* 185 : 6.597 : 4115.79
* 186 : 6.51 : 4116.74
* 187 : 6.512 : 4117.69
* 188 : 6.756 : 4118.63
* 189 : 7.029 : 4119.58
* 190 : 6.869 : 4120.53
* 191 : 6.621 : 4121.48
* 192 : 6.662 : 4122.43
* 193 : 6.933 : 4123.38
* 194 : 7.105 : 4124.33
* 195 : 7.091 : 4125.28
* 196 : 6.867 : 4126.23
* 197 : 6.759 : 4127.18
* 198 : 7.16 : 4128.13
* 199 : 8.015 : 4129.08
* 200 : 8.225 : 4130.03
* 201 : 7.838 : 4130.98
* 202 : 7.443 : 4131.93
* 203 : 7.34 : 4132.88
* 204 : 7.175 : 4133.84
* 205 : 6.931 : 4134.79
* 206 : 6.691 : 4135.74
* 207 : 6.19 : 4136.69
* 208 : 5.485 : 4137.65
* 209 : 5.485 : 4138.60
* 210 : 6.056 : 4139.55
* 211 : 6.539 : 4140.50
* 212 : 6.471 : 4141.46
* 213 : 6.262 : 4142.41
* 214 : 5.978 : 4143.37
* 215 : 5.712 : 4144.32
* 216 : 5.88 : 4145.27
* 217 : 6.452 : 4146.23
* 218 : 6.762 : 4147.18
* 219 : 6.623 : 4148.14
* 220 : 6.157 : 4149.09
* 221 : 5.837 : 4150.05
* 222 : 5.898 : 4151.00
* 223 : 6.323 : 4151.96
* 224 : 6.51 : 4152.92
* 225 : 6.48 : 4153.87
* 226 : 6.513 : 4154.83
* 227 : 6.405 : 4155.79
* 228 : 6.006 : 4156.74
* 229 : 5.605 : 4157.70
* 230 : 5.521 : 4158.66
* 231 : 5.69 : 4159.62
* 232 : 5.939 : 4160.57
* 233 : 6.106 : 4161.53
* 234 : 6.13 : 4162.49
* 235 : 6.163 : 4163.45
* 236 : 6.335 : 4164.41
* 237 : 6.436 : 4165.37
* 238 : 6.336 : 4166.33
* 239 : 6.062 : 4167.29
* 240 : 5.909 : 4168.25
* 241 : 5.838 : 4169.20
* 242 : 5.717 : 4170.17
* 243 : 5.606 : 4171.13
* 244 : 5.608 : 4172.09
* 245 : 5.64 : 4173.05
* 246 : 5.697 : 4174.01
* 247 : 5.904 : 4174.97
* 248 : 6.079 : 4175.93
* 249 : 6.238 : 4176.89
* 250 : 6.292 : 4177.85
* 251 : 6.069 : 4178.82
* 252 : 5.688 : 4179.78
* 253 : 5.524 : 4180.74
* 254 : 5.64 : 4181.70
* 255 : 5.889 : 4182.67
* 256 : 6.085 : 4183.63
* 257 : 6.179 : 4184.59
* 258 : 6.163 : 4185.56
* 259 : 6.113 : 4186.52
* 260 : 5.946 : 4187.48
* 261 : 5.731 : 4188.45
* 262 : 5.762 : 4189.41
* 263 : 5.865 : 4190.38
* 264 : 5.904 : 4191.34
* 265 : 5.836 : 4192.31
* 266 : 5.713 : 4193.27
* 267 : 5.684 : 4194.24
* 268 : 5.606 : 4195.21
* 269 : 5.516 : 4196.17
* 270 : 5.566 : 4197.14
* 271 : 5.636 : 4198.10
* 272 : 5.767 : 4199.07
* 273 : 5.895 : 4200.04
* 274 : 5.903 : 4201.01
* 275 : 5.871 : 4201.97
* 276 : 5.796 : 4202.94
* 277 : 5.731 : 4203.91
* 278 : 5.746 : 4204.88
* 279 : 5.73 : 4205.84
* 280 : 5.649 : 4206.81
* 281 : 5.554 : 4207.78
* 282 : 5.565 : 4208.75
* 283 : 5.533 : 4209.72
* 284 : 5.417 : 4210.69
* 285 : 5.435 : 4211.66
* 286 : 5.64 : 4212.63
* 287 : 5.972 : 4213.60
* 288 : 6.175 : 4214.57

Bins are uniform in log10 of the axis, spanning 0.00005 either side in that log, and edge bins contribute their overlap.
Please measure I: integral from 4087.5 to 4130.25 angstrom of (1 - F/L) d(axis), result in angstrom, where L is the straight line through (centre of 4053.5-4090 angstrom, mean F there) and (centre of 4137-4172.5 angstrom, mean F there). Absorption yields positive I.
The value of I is -4.5 angstrom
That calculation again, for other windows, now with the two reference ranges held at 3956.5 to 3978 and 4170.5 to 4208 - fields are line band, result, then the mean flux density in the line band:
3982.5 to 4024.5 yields 3.6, 7.23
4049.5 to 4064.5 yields 0.8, 6.91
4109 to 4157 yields -1.6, 6.68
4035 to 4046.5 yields 1.0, 6.81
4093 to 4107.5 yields -2.1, 7.8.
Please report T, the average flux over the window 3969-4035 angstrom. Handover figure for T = 7.36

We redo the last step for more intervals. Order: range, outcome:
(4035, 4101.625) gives 7.05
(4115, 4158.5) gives 6.59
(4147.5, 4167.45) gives 6.15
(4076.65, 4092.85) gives 7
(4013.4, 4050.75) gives 6.99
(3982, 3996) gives 7.45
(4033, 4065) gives 6.88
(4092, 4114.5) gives 7.54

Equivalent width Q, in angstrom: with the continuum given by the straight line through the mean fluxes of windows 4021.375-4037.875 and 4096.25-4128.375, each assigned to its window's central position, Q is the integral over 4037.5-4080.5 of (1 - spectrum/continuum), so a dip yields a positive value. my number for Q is 1.3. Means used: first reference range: 7.09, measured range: 6.94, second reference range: 7.26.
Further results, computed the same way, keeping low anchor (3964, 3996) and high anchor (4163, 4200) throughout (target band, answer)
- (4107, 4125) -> -0.8 angstrom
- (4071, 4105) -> -2.0 angstrom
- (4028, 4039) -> 0.8 angstrom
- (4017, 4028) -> 0.6 angstrom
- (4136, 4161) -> 0.5 angstrom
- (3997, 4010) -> 1.1 angstrom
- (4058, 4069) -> 0.1 angstrom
